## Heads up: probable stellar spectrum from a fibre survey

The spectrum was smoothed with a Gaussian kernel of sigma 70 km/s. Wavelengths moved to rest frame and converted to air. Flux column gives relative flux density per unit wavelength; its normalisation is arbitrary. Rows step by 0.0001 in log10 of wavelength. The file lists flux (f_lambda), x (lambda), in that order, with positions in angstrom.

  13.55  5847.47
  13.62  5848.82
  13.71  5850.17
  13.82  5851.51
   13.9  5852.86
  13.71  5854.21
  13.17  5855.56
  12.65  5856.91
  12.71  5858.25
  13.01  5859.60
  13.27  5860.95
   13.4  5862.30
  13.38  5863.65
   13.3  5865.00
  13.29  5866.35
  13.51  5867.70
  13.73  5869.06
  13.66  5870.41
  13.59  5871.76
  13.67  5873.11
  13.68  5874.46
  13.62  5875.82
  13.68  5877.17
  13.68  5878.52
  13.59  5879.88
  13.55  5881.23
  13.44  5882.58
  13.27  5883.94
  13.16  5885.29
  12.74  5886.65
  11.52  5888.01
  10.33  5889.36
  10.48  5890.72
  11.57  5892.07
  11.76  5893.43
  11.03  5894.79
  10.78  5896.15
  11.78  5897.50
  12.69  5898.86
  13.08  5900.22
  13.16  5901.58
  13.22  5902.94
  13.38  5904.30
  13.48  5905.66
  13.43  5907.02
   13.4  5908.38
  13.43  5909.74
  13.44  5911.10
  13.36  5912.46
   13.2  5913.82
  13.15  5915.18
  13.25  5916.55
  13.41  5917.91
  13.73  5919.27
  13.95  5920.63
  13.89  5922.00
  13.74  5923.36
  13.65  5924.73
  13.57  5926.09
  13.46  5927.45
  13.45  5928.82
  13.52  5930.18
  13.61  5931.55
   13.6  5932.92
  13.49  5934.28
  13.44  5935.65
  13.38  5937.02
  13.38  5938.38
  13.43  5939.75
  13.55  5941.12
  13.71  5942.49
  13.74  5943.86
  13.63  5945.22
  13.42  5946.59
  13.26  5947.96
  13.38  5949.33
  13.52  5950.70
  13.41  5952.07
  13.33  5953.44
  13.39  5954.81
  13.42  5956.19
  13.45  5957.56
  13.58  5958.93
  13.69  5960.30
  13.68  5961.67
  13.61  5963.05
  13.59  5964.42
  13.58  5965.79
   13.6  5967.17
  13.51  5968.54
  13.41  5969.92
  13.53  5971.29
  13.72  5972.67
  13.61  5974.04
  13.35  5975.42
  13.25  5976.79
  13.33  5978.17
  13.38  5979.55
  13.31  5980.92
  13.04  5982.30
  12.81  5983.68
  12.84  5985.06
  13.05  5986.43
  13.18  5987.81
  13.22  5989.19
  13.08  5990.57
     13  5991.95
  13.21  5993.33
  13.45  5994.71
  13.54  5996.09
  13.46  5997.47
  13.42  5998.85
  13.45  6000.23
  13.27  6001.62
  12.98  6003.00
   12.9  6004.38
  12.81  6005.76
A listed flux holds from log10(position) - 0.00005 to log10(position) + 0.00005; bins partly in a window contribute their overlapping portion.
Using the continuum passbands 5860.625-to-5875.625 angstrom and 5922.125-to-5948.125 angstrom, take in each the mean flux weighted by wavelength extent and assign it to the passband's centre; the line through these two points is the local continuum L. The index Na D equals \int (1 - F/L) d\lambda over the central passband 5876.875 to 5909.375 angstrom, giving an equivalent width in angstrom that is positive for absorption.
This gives 2.2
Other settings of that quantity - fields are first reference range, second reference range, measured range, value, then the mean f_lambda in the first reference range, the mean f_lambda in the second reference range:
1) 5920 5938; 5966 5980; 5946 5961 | 0.1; 13.6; 13.5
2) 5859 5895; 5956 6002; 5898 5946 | -1.2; 12.9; 13.4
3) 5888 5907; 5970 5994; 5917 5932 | -1.4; 12.1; 13.2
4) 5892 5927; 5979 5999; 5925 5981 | -1.6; 13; 13.2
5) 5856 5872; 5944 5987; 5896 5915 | 0.4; 13.3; 13.4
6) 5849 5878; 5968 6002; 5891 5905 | 1.3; 13.5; 13.3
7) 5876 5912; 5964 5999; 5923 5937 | -0.6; 12.7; 13.3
